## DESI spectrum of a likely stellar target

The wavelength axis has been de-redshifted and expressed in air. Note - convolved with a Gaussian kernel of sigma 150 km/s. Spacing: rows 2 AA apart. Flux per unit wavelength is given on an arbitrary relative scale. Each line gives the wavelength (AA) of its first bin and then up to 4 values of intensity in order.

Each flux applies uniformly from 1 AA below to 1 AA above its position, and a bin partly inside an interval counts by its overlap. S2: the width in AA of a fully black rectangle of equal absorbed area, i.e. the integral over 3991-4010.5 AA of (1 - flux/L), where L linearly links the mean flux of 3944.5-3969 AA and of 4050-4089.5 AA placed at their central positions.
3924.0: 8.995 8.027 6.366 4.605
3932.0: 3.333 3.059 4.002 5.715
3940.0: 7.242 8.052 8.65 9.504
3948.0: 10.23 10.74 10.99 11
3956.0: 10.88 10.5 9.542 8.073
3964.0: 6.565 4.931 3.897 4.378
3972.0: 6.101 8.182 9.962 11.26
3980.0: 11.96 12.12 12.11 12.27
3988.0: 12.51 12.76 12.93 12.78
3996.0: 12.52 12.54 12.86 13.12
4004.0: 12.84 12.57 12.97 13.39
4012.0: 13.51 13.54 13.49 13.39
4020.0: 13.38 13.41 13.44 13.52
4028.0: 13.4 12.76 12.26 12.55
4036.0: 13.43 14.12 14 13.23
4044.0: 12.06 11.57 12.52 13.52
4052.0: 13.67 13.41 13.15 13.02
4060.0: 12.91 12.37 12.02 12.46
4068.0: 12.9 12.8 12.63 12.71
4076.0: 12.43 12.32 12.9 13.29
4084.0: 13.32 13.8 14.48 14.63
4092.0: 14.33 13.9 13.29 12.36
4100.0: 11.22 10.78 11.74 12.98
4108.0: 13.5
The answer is -4.3 AA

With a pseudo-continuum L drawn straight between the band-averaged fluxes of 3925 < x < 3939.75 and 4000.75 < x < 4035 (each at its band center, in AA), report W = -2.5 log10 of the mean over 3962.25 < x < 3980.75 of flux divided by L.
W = 0.20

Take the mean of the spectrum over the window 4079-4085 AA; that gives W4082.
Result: 13.2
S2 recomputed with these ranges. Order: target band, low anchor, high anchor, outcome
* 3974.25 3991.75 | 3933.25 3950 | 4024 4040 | -2.98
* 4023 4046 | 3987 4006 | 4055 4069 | -0.68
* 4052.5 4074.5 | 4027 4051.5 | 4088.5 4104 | 0.27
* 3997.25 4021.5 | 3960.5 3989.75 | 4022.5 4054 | -4.20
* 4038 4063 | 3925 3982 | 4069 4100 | -2.52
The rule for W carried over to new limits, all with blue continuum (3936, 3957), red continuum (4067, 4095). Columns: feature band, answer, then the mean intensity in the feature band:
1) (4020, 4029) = -0.17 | 13.4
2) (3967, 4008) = -0.06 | 11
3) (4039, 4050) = -0.05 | 12.8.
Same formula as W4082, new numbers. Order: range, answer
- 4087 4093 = 14.5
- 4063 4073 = 12.6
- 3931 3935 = 3.2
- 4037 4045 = 13.4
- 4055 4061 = 13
